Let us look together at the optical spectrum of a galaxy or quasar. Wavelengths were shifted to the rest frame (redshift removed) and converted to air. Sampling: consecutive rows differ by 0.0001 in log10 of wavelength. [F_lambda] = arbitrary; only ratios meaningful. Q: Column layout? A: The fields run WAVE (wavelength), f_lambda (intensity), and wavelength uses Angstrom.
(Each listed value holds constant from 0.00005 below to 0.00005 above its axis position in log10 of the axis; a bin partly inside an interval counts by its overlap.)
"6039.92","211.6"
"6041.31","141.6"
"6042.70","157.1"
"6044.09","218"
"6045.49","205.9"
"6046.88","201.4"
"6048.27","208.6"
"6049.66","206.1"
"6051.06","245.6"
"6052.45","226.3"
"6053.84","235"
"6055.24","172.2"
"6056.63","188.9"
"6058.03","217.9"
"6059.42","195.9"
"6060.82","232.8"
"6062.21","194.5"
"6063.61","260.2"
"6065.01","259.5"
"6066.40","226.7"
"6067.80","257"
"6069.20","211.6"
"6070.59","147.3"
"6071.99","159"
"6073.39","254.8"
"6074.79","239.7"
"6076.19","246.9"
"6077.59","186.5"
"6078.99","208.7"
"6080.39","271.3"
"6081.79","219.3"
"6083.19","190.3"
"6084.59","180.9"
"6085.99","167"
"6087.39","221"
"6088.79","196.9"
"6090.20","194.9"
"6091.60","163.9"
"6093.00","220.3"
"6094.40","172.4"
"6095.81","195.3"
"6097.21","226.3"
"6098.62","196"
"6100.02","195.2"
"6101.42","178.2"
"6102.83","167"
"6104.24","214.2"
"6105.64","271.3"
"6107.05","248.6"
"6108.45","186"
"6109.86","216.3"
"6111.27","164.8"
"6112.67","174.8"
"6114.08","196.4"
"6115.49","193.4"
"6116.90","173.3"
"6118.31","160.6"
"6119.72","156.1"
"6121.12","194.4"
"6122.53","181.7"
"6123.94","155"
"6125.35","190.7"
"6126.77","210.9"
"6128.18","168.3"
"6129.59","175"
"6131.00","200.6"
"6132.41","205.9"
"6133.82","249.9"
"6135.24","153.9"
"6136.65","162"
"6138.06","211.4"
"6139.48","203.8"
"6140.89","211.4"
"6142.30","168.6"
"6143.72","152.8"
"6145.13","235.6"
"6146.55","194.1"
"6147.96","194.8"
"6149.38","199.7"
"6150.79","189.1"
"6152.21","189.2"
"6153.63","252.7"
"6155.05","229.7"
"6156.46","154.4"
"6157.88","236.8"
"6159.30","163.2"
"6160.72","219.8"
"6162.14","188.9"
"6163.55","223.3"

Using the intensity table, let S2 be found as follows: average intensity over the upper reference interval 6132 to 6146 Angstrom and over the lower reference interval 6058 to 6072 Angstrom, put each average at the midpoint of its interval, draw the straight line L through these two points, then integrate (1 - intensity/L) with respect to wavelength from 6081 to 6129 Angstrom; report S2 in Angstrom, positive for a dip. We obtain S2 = 3.0 Angstrom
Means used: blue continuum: 217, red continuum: 195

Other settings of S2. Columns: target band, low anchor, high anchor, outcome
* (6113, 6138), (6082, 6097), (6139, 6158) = 1.6 Angstrom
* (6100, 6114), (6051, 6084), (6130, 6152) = 0.3 Angstrom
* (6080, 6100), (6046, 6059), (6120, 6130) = -0.4 Angstrom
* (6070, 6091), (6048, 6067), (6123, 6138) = 0.4 Angstrom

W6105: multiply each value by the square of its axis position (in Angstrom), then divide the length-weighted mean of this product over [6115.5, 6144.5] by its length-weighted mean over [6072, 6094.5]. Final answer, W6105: 0.90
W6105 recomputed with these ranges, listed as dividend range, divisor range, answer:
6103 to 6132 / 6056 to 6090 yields 0.91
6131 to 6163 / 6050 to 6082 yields 0.93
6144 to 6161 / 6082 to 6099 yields 1.07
